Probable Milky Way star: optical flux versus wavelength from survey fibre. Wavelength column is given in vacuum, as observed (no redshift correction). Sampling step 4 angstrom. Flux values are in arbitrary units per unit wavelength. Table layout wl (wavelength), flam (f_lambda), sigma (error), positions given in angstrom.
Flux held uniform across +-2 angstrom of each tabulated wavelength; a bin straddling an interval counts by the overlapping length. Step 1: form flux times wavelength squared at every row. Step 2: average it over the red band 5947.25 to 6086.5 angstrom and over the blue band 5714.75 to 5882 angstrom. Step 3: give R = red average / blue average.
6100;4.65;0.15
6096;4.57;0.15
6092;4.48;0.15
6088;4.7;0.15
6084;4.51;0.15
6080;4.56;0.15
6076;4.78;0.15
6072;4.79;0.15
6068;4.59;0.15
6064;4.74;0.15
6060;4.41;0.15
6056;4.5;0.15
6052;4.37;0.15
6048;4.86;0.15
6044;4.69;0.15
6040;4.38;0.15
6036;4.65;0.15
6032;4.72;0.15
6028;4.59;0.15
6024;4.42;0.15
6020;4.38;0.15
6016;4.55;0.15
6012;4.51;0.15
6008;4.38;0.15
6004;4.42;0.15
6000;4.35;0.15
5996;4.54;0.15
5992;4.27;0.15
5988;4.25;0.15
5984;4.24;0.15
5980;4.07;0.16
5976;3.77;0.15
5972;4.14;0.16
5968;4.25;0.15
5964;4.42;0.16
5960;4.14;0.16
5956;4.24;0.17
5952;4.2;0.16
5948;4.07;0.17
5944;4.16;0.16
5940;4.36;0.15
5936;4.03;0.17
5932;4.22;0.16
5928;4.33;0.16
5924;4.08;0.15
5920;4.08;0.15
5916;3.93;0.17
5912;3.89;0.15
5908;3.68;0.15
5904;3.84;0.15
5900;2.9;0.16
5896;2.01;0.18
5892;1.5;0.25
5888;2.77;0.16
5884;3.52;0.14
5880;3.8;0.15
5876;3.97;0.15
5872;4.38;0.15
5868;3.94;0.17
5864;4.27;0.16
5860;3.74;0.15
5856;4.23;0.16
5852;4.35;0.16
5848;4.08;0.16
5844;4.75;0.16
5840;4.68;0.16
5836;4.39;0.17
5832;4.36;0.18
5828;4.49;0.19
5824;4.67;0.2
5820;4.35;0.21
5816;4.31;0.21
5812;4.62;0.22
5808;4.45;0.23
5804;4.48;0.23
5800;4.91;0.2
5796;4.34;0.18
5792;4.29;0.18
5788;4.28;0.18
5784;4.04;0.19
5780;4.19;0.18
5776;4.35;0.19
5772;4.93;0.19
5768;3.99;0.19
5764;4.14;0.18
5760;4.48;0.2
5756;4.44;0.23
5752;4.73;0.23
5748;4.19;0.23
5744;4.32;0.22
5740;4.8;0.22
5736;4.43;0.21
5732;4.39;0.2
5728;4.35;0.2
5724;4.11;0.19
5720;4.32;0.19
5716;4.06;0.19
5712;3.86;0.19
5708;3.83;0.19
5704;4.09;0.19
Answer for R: 1.1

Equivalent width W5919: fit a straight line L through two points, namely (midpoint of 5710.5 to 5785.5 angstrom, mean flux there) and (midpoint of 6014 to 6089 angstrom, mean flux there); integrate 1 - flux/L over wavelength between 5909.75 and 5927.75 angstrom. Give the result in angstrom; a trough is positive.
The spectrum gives 1.8 angstrom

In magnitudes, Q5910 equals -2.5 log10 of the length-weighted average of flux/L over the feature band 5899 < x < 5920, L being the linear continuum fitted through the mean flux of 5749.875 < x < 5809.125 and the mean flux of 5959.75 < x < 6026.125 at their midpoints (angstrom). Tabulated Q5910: 0.17 mag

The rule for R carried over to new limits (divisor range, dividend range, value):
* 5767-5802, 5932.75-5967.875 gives 1.02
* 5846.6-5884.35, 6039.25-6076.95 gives 1.22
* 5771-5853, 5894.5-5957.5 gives 0.91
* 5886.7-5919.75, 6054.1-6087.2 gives 1.56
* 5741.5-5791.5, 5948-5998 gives 1.04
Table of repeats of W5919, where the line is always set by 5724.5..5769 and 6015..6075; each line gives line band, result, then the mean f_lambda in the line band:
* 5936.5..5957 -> 1.5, 4.19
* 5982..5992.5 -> 0.7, 4.25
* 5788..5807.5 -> -0.3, 4.48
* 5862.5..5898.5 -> 9.2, 3.33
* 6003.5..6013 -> 0.3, 4.43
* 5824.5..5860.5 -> 0.6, 4.38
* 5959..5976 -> 1.3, 4.19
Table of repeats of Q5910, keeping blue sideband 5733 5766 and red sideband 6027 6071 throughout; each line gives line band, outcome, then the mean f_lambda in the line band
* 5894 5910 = 0.41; 3.11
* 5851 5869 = 0.10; 4.1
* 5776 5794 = 0.06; 4.22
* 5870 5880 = 0.10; 4.1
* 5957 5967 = 0.07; 4.27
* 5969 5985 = 0.13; 4.06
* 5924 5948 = 0.08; 4.2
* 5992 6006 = 0.04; 4.41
